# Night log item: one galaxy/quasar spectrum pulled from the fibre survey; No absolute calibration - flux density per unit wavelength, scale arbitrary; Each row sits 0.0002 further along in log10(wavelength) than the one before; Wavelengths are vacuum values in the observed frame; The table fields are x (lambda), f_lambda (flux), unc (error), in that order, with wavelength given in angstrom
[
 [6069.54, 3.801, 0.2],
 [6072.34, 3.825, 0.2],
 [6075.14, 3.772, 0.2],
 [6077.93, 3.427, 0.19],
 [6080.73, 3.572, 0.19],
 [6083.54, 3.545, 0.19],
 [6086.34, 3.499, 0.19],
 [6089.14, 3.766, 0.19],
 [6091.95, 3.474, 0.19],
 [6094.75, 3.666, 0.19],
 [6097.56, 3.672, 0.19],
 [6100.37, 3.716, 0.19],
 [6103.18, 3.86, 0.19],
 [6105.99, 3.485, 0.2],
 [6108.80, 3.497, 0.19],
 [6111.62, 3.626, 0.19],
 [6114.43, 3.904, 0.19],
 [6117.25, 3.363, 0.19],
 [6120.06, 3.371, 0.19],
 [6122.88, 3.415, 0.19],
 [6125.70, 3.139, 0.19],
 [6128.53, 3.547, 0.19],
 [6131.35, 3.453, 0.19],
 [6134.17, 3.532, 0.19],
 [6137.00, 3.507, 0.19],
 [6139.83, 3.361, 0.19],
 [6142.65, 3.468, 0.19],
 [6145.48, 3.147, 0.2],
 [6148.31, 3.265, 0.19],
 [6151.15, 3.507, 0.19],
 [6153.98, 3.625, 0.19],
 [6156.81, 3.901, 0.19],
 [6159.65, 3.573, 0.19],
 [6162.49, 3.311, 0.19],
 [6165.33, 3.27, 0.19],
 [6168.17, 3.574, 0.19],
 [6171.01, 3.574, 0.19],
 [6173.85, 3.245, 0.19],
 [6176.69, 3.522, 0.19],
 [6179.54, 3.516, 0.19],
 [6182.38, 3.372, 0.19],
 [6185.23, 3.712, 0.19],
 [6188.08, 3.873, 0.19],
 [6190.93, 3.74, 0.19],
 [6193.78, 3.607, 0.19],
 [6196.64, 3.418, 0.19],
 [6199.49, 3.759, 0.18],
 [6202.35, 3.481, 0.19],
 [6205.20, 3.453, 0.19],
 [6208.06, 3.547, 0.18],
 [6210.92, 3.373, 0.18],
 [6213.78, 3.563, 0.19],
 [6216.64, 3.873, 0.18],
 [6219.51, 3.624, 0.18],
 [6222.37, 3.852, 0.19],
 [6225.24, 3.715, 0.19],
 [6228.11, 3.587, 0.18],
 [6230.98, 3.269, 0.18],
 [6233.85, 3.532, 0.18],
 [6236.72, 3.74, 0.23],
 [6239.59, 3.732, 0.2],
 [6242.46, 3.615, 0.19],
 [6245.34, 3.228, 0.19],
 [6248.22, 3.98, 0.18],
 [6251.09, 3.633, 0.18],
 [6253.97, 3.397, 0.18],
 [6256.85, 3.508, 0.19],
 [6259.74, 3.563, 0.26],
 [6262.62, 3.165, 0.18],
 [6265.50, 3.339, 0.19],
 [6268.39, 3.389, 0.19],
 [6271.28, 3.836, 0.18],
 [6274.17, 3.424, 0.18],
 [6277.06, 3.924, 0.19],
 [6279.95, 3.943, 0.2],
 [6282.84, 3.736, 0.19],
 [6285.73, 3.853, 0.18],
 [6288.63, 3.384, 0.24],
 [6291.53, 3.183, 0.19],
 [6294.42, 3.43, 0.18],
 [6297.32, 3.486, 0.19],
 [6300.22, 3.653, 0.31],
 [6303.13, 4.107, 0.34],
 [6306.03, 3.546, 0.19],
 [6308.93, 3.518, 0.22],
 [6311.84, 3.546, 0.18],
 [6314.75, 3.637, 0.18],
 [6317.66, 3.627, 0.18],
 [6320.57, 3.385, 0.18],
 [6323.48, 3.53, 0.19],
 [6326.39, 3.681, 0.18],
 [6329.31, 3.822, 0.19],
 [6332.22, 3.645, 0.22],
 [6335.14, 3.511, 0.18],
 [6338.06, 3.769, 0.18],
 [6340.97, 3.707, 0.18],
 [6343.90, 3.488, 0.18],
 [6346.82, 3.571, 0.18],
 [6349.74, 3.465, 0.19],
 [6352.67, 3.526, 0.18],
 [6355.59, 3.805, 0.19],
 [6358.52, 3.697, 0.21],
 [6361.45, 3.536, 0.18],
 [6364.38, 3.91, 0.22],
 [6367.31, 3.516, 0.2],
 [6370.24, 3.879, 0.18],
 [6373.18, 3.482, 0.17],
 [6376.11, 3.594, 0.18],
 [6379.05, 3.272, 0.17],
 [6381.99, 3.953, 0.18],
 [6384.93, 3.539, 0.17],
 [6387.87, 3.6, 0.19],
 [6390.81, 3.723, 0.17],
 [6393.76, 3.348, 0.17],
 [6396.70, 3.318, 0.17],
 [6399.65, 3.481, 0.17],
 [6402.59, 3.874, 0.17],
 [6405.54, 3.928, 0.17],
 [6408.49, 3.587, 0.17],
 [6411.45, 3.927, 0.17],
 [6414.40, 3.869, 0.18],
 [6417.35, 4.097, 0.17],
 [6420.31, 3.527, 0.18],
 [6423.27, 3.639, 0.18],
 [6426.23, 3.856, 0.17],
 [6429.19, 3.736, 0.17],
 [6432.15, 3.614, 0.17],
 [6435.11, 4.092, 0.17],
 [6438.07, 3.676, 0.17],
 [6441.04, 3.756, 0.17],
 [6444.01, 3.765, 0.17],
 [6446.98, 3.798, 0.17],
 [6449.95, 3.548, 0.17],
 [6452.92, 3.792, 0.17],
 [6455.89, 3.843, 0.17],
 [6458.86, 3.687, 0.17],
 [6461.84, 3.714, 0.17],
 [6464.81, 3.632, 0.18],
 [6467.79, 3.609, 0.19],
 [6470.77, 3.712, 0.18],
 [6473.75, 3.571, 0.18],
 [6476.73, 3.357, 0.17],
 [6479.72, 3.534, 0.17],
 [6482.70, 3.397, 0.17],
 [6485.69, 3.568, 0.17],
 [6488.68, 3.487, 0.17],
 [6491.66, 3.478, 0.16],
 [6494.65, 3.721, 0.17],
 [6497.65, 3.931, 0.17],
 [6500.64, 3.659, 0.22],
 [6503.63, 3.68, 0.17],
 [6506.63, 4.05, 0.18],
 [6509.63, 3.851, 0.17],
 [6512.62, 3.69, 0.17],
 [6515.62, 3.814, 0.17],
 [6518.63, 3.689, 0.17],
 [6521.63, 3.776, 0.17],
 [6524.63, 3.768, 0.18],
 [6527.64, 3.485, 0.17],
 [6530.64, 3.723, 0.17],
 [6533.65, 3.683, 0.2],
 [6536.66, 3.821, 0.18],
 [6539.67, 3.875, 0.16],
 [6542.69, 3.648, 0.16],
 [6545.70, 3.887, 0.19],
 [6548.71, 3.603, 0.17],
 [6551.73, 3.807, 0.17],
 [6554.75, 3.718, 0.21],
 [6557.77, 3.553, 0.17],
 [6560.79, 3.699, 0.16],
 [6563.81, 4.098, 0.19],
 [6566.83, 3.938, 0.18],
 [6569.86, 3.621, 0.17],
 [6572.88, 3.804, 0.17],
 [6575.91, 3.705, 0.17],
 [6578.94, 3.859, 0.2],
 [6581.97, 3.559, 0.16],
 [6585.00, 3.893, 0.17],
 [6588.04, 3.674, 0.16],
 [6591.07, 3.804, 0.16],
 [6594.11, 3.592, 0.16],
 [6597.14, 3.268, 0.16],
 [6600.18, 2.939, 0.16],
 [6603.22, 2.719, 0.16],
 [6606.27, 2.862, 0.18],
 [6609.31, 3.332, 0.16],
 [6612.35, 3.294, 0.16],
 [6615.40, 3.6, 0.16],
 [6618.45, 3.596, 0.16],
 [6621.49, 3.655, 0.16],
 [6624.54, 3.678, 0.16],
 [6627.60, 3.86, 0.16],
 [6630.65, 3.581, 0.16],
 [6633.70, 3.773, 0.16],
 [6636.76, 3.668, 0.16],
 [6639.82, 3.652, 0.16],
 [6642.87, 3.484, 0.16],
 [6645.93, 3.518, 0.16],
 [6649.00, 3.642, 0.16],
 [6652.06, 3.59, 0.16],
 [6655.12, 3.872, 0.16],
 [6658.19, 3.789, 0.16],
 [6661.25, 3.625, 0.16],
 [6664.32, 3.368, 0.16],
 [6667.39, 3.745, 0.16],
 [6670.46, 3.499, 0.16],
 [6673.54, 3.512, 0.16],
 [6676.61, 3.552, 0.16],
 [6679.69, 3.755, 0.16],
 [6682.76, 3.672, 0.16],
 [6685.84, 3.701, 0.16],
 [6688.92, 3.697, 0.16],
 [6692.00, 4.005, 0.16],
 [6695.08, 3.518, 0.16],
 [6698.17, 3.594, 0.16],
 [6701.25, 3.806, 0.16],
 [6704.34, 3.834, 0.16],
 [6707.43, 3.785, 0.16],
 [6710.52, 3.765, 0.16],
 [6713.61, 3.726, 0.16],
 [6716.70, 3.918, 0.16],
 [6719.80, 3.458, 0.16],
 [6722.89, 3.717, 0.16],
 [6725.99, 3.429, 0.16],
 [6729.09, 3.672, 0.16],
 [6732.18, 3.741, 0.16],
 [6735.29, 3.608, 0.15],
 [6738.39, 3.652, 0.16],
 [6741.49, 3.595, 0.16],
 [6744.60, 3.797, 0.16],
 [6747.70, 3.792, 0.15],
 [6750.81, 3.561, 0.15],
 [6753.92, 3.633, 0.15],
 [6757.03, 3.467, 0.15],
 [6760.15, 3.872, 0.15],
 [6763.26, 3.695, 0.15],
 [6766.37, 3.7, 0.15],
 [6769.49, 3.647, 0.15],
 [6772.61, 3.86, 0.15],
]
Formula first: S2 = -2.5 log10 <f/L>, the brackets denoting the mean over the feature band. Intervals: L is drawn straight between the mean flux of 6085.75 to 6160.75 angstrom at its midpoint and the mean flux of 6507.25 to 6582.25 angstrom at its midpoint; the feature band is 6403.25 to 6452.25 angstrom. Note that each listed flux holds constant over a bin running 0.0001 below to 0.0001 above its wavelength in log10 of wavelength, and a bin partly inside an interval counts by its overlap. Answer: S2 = -0.02 mag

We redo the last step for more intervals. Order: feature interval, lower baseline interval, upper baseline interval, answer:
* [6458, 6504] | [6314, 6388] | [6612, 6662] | 0.008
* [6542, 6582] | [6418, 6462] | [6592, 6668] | -0.050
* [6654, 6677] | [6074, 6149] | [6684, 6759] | 0.016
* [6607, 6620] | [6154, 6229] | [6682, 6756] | 0.076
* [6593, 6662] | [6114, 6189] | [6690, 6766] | 0.046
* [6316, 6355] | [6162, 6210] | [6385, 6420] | 0.013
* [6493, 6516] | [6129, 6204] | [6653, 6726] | -0.050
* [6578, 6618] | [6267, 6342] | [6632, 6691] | 0.069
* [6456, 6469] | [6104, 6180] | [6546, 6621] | -0.042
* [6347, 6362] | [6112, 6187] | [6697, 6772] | -0.018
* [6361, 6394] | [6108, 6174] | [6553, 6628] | -0.031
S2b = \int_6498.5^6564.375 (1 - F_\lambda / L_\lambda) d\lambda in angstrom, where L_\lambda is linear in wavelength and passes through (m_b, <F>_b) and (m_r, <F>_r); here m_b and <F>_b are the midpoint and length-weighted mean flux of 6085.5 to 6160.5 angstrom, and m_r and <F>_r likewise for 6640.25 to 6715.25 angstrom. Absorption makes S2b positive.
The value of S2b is -2.1 angstrom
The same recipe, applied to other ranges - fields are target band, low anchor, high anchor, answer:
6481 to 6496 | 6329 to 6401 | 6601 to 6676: 0.18 angstrom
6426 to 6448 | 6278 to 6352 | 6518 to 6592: -0.61 angstrom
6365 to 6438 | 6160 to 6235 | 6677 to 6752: -1.57 angstrom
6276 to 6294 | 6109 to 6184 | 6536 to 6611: -0.71 angstrom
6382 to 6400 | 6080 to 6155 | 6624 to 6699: 0.23 angstrom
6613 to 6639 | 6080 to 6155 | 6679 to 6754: 0.05 angstrom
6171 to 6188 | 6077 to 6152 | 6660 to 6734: 0.07 angstrom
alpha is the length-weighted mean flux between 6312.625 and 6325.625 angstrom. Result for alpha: 3.55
